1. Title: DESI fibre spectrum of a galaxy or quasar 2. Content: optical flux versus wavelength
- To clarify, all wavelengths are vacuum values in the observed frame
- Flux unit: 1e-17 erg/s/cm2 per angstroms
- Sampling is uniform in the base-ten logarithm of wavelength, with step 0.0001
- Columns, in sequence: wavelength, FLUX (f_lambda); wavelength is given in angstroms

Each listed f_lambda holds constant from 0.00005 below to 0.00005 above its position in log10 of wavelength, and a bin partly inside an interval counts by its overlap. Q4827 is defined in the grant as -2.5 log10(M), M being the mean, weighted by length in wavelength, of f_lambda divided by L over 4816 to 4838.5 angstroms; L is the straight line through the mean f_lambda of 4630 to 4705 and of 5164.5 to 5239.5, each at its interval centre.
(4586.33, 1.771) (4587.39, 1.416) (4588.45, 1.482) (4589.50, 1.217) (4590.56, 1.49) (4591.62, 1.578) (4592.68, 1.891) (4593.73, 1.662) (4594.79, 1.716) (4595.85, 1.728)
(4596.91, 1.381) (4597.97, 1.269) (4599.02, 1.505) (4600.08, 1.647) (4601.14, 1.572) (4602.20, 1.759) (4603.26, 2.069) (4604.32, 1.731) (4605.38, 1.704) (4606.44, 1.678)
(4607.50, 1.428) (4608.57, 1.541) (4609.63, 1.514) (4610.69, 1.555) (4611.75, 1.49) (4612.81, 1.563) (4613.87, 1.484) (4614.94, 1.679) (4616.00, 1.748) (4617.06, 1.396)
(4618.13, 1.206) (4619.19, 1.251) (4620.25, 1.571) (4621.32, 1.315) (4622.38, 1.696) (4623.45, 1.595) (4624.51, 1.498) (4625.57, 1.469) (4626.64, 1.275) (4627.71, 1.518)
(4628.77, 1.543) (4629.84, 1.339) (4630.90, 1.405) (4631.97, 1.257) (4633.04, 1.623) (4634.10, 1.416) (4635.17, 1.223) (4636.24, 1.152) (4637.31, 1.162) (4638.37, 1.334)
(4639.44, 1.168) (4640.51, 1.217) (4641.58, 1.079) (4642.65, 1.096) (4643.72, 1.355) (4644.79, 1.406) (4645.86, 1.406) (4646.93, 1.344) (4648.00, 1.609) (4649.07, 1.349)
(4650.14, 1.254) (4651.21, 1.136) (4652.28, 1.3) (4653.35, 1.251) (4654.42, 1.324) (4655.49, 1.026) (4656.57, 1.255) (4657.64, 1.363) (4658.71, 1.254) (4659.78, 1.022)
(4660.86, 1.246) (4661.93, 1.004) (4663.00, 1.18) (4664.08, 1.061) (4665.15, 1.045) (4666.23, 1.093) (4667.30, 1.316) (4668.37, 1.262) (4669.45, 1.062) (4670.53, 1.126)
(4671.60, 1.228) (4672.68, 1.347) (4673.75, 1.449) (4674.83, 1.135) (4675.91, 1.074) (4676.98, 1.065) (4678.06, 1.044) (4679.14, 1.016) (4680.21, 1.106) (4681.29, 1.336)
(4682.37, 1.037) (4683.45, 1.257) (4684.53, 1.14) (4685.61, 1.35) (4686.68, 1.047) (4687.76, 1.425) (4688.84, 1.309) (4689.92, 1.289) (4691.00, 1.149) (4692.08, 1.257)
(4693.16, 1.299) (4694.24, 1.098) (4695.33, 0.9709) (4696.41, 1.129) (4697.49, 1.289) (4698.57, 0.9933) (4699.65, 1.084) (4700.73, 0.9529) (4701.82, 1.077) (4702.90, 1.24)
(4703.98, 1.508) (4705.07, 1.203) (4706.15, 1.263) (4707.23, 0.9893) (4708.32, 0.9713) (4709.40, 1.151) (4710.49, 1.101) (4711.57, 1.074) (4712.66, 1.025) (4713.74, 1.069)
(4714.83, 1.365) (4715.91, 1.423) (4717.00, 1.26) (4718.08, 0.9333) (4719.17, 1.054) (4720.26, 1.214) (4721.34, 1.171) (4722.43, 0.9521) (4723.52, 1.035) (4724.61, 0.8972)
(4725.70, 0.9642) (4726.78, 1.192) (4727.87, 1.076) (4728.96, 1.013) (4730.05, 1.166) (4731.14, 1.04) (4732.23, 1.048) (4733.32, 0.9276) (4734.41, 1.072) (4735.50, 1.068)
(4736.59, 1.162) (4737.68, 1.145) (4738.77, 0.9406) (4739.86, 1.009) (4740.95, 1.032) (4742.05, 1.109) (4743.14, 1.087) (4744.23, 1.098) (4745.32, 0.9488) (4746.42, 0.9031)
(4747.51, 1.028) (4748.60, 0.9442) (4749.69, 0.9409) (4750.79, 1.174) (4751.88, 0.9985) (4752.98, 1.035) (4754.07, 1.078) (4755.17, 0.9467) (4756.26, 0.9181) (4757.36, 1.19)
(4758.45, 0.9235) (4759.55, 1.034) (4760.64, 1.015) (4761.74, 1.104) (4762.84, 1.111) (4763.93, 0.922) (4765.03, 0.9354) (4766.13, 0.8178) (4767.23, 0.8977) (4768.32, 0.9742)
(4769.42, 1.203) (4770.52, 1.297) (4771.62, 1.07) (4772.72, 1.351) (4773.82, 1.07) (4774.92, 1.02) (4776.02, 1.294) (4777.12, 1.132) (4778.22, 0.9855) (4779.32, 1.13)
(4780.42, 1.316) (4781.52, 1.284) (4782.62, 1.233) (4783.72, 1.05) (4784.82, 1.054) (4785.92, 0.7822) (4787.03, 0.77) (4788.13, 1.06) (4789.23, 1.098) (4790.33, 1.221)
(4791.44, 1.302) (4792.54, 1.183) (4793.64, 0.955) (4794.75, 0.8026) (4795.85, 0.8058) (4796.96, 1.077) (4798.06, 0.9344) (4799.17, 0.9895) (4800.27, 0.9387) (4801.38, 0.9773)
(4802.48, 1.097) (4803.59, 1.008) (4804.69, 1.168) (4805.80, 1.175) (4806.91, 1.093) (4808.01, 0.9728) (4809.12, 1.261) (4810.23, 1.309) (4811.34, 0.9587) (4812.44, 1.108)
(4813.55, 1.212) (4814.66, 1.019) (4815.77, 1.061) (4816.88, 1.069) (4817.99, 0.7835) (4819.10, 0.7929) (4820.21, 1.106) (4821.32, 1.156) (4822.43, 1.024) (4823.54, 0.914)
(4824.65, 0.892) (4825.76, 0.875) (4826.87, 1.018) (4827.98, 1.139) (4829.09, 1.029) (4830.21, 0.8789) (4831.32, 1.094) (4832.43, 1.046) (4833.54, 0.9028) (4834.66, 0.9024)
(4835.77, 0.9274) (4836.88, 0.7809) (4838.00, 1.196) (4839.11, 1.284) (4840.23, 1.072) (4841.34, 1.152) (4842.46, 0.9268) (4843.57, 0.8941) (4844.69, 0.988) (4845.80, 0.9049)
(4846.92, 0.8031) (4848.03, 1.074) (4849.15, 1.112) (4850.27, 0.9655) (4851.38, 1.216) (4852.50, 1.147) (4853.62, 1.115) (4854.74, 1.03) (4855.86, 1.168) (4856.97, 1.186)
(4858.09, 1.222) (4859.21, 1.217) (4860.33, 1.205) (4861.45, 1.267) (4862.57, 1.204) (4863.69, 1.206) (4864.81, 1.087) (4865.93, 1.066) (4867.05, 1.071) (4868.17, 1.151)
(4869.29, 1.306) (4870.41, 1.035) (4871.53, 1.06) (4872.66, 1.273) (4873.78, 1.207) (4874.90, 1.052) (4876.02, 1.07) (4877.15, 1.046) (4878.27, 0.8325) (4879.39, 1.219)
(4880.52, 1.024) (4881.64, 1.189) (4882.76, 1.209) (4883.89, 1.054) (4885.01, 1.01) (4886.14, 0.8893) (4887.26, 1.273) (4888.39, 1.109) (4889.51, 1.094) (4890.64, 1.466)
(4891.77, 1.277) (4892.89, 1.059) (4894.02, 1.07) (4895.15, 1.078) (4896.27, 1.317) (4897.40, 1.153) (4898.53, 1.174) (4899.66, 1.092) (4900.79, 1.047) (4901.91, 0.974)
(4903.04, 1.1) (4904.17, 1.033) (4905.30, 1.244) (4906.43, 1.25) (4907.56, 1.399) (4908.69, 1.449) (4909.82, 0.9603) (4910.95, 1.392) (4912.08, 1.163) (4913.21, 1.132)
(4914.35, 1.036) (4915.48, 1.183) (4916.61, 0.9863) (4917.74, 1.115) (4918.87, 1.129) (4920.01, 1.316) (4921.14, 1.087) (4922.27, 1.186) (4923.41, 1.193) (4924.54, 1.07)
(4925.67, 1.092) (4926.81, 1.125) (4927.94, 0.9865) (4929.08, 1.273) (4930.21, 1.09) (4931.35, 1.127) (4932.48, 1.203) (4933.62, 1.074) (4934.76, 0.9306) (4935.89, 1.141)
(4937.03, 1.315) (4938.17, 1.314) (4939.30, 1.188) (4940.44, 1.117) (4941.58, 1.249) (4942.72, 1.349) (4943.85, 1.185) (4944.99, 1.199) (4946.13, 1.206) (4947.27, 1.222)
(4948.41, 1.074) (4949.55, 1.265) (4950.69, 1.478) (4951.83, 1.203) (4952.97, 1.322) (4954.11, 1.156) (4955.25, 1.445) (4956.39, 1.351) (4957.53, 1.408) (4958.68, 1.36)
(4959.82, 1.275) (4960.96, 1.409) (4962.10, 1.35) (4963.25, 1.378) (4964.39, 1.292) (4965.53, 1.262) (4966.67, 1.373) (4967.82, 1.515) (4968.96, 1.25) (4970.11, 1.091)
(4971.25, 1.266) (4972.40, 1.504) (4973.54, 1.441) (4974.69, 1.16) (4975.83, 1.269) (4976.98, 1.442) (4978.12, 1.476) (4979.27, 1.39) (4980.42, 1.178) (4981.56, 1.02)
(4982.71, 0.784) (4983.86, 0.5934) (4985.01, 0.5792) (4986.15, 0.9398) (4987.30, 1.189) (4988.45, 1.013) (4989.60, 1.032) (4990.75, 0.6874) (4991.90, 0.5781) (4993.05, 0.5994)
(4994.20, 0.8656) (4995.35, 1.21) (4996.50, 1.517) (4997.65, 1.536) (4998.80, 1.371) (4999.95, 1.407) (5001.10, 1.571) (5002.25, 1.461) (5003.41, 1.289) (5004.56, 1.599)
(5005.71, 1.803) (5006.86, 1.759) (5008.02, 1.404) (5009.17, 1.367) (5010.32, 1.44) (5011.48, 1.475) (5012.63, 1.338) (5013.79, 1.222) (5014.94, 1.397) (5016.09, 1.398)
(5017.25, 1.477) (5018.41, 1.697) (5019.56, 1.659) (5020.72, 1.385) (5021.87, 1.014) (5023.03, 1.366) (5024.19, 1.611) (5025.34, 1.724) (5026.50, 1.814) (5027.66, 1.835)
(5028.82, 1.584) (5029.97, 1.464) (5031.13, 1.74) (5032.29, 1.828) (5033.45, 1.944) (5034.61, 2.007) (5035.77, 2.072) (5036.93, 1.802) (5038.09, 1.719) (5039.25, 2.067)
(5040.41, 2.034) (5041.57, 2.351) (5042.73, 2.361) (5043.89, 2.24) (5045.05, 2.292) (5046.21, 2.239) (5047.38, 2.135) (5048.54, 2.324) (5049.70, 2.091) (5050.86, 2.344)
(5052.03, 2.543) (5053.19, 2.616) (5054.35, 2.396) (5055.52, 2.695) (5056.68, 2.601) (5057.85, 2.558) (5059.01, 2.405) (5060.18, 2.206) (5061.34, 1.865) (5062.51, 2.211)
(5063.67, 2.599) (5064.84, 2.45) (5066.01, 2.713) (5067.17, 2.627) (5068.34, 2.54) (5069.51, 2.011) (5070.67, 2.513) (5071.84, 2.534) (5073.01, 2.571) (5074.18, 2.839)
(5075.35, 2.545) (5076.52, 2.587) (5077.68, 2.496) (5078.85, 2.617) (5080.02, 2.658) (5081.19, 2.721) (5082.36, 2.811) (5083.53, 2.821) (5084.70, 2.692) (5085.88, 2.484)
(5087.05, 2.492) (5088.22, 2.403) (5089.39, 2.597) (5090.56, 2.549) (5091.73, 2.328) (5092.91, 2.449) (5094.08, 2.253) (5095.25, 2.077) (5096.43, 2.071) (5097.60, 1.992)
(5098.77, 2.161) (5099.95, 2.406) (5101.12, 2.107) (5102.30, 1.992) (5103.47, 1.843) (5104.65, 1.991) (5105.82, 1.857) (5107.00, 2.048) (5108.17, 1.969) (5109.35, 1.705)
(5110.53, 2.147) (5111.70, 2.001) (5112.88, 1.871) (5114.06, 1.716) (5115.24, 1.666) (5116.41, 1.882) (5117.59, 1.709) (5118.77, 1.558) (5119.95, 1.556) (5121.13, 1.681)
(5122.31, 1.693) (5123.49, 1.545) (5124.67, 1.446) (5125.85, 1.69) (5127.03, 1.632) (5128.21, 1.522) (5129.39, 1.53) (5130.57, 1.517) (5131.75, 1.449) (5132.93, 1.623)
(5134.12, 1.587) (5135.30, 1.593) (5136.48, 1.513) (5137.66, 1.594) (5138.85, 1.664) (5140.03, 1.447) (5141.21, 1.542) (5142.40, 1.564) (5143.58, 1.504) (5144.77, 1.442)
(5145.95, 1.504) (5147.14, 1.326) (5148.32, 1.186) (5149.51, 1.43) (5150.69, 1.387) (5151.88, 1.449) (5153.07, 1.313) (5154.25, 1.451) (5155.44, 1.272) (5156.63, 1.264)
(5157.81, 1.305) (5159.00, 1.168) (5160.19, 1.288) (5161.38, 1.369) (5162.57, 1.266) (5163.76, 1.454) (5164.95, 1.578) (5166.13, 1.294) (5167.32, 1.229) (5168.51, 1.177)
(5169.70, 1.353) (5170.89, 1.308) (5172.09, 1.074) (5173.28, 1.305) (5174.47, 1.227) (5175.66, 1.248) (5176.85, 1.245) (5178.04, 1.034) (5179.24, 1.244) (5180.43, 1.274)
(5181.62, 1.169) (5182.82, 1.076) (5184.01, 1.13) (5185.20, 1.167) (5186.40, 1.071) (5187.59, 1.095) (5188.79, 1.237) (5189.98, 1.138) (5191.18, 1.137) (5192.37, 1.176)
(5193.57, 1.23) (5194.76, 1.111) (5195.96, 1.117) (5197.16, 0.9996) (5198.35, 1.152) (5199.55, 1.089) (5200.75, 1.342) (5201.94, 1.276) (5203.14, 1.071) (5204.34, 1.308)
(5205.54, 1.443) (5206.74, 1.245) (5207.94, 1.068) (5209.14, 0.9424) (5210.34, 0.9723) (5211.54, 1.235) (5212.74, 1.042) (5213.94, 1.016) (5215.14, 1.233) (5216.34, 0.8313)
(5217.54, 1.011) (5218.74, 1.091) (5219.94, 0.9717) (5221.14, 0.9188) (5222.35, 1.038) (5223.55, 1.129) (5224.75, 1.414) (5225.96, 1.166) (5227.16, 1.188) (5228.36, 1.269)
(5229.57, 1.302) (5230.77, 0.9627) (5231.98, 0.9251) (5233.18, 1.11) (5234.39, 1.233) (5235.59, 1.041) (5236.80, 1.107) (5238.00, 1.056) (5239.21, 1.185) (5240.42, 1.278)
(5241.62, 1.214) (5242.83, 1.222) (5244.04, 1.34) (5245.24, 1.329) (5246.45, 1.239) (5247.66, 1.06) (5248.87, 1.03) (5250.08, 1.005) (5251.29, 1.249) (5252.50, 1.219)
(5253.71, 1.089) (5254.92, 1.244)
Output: 0.22 mag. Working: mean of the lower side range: 1.22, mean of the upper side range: 1.15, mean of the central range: 0.977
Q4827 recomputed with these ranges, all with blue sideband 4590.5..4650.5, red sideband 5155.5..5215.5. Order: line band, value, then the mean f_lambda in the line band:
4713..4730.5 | 0.27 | 1.11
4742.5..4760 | 0.36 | 1.02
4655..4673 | 0.24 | 1.17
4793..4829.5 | 0.33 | 1.02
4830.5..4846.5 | 0.34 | 1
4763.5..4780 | 0.29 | 1.08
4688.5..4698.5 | 0.21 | 1.19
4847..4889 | 0.21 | 1.12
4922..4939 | 0.16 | 1.14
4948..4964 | -0.01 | 1.32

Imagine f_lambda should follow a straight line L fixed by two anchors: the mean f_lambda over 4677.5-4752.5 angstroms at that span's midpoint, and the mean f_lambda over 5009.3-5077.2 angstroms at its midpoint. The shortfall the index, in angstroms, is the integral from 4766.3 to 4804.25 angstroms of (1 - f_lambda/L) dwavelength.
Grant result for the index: 7.0 angstroms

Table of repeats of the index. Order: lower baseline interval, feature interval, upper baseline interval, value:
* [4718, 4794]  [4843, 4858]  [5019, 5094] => 4.01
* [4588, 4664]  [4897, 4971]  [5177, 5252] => 3.78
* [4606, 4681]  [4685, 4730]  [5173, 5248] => 5.28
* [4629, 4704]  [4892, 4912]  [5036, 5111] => 7.48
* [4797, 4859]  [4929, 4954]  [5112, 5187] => -0.63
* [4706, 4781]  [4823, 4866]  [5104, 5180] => 4.56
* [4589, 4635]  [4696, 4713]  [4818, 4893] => 2.87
